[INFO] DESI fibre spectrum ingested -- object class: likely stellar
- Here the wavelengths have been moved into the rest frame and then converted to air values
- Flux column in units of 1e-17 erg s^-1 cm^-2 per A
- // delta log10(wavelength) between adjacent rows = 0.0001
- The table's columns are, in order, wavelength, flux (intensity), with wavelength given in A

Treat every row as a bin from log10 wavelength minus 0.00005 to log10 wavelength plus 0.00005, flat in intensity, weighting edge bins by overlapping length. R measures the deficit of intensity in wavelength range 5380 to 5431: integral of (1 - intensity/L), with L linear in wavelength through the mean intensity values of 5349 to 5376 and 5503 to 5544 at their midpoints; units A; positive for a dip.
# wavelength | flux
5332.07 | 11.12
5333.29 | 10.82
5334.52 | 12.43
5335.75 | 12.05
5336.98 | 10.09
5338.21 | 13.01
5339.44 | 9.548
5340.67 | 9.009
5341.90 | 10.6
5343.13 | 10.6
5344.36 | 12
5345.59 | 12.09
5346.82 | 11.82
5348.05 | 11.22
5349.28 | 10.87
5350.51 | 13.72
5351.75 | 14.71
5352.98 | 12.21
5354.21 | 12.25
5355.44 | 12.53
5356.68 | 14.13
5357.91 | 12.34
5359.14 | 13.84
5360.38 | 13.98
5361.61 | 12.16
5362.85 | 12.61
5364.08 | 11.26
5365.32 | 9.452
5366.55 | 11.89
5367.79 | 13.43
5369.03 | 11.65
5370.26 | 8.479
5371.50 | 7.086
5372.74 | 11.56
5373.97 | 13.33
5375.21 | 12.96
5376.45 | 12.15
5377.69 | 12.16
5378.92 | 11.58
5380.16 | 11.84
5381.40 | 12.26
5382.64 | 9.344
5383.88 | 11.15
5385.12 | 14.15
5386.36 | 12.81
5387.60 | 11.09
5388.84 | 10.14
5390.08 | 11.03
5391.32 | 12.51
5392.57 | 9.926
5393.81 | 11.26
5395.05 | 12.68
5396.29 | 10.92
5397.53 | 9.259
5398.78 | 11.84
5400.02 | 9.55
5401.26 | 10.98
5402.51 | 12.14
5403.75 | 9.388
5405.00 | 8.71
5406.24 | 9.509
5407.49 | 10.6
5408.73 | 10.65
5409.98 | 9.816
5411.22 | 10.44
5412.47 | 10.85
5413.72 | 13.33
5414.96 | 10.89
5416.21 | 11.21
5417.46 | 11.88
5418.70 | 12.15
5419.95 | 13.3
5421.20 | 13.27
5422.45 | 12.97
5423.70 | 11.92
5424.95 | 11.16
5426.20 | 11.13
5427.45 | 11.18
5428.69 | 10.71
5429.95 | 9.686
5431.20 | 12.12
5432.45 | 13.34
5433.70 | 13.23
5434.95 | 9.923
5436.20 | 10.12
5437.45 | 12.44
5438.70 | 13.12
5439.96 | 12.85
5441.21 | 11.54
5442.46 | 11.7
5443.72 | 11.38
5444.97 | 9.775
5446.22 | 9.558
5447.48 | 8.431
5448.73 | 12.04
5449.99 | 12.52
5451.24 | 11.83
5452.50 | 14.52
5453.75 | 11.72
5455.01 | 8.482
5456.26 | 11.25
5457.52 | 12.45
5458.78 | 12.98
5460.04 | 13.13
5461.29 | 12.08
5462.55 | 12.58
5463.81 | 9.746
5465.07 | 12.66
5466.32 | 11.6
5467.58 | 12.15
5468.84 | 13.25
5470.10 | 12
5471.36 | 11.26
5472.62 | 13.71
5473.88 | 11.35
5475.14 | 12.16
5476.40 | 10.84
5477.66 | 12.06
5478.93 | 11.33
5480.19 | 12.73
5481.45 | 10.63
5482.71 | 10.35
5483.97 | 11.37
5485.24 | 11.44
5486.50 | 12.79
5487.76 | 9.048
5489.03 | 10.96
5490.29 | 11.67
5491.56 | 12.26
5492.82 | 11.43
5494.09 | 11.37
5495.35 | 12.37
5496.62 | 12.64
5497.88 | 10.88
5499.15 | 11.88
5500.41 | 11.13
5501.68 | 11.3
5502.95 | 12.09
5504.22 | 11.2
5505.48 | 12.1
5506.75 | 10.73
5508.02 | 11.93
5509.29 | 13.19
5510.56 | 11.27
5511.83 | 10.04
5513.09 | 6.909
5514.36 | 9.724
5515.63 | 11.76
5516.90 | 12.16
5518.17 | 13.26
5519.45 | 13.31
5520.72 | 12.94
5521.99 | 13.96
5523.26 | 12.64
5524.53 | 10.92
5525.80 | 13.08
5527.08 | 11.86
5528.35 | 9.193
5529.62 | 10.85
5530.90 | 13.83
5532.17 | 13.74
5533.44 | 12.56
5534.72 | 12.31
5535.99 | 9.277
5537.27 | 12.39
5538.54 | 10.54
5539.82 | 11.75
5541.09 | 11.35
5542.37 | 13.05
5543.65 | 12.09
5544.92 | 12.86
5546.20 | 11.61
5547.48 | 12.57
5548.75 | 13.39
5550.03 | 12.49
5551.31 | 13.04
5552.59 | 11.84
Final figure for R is 3.44 A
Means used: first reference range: 12.1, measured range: 11.2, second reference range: 11.7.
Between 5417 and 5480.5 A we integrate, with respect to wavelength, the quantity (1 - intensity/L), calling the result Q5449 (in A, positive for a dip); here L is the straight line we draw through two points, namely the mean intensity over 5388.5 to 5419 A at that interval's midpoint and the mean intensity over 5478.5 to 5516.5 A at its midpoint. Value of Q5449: -4.12 A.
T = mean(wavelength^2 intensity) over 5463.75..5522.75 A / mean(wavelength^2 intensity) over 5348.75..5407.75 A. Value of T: 1.05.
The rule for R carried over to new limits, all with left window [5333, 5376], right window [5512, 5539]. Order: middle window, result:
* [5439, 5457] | 0.71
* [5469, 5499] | 0.34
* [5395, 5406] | 1.22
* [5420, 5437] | 0.15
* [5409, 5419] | 0.42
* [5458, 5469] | -0.41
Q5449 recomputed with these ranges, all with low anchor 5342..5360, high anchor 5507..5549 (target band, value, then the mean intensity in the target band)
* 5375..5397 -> 1.2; 11.6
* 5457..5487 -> 0.3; 11.9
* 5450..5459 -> 0.2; 11.9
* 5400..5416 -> 2.2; 10.6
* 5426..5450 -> 1.7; 11.3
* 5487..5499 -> 0.5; 11.4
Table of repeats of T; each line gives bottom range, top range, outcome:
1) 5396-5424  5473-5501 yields 1.07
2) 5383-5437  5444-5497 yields 1.05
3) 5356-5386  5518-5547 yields 1.08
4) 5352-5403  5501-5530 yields 1.04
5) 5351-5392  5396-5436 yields 0.95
